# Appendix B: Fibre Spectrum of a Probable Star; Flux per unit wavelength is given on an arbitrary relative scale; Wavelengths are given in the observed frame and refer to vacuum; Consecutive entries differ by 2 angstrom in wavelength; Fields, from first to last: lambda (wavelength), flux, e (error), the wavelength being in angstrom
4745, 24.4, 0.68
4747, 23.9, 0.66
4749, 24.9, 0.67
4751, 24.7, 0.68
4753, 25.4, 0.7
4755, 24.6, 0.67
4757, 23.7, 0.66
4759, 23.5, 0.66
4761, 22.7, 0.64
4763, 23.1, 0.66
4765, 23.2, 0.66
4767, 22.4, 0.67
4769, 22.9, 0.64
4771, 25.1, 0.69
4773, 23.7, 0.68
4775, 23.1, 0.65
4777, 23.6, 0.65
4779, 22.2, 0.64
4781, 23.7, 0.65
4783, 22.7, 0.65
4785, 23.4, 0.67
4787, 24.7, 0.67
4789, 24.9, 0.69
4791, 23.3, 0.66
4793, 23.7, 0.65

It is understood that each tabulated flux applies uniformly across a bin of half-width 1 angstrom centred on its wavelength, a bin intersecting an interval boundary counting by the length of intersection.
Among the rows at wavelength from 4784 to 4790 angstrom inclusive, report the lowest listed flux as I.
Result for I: 23.4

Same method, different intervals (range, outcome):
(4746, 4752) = 23.9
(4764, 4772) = 22.4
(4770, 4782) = 22.2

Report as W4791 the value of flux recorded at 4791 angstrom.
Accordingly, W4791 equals 23.3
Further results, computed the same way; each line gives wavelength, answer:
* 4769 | 22.9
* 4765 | 23.2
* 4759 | 23.5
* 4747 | 23.9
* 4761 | 22.7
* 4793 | 23.7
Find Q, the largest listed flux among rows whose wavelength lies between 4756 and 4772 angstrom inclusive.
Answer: 25.1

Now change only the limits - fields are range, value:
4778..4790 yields 24.9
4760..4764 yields 23.1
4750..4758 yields 25.4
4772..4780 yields 23.7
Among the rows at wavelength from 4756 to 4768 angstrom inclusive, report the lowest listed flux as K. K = 22.4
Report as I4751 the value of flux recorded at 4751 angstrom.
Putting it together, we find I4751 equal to 24.7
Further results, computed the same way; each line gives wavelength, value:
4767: 22.4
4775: 23.1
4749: 24.9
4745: 24.4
